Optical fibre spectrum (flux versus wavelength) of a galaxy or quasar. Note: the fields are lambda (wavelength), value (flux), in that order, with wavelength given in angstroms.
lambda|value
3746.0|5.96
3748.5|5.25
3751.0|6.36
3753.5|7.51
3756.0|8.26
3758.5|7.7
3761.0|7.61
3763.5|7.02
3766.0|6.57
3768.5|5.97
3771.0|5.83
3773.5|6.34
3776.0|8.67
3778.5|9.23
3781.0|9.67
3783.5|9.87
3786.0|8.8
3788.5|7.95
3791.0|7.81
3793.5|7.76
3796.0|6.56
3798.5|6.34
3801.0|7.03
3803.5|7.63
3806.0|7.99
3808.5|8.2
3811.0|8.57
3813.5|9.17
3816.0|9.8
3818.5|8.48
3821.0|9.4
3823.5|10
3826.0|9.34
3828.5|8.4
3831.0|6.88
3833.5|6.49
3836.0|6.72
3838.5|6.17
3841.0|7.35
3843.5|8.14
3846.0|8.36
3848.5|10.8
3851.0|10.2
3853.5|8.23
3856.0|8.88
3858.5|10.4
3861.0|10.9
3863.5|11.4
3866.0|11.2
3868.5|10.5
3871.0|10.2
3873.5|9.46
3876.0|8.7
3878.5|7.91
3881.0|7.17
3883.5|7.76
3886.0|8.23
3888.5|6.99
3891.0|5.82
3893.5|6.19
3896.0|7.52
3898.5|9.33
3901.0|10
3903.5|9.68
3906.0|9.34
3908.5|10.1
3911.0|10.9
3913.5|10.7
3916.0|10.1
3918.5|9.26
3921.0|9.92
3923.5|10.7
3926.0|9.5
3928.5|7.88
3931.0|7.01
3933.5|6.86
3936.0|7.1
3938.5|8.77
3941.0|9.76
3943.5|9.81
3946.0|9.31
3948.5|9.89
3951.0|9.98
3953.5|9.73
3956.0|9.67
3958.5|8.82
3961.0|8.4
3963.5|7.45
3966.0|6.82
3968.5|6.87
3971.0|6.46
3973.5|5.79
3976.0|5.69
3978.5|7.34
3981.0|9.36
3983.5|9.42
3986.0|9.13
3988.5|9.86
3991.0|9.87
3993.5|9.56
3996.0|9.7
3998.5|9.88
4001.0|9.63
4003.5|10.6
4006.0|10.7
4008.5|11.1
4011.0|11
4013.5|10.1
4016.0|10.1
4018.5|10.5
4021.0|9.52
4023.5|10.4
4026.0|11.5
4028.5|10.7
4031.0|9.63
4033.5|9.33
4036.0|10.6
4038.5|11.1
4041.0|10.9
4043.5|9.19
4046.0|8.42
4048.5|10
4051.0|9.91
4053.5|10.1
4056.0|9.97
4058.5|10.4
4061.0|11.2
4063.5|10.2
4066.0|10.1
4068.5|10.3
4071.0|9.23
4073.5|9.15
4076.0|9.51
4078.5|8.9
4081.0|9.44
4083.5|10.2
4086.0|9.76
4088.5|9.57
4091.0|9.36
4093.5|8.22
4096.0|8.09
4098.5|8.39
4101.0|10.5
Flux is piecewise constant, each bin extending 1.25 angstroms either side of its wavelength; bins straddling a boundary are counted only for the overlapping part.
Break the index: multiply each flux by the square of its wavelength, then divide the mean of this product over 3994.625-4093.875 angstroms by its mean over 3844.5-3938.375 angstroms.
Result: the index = 1.2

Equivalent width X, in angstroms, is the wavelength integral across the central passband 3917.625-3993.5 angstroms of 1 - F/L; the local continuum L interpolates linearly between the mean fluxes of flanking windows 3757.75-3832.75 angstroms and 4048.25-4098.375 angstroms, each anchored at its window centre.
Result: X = 3.28 angstroms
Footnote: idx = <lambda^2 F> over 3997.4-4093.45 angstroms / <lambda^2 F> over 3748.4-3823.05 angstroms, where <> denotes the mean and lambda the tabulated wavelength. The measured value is 1.46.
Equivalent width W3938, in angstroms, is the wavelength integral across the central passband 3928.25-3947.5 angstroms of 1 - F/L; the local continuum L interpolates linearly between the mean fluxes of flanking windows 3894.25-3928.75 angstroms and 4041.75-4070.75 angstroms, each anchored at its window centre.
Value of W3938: 2.7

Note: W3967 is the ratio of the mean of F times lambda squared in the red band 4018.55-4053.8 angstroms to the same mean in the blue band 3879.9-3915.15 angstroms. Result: 1.3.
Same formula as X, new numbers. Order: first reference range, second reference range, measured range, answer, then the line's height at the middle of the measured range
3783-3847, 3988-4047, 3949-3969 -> 2.0 angstroms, 9.55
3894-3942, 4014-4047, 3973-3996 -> 2.7 angstroms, 9.74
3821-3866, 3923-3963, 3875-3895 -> 3.4 angstroms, 8.86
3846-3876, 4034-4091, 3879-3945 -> 8.7 angstroms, 10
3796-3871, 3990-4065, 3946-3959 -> 0.0 angstroms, 9.62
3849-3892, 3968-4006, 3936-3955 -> -1.3 angstroms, 8.85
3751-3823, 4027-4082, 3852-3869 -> -3.5 angstroms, 8.47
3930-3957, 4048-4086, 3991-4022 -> -2.6 angstroms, 9.42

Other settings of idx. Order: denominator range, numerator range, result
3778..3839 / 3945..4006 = 1.17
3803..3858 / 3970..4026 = 1.21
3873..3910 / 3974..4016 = 1.21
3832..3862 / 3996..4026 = 1.32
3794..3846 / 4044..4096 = 1.38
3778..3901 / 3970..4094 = 1.26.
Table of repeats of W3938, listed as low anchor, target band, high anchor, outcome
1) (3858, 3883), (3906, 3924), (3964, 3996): -2.23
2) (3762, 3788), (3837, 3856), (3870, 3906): -0.92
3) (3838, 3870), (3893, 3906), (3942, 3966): 0.79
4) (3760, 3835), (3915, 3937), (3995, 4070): 1.18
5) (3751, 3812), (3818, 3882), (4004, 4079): -4.56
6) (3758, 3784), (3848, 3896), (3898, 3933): 0.04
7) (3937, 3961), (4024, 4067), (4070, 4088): -3.35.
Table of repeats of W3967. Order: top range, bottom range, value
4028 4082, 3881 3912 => 1.27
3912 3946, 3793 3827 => 1.16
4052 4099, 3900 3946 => 1.12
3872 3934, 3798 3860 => 1.08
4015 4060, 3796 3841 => 1.42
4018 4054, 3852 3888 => 1.18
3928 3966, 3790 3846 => 1.17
